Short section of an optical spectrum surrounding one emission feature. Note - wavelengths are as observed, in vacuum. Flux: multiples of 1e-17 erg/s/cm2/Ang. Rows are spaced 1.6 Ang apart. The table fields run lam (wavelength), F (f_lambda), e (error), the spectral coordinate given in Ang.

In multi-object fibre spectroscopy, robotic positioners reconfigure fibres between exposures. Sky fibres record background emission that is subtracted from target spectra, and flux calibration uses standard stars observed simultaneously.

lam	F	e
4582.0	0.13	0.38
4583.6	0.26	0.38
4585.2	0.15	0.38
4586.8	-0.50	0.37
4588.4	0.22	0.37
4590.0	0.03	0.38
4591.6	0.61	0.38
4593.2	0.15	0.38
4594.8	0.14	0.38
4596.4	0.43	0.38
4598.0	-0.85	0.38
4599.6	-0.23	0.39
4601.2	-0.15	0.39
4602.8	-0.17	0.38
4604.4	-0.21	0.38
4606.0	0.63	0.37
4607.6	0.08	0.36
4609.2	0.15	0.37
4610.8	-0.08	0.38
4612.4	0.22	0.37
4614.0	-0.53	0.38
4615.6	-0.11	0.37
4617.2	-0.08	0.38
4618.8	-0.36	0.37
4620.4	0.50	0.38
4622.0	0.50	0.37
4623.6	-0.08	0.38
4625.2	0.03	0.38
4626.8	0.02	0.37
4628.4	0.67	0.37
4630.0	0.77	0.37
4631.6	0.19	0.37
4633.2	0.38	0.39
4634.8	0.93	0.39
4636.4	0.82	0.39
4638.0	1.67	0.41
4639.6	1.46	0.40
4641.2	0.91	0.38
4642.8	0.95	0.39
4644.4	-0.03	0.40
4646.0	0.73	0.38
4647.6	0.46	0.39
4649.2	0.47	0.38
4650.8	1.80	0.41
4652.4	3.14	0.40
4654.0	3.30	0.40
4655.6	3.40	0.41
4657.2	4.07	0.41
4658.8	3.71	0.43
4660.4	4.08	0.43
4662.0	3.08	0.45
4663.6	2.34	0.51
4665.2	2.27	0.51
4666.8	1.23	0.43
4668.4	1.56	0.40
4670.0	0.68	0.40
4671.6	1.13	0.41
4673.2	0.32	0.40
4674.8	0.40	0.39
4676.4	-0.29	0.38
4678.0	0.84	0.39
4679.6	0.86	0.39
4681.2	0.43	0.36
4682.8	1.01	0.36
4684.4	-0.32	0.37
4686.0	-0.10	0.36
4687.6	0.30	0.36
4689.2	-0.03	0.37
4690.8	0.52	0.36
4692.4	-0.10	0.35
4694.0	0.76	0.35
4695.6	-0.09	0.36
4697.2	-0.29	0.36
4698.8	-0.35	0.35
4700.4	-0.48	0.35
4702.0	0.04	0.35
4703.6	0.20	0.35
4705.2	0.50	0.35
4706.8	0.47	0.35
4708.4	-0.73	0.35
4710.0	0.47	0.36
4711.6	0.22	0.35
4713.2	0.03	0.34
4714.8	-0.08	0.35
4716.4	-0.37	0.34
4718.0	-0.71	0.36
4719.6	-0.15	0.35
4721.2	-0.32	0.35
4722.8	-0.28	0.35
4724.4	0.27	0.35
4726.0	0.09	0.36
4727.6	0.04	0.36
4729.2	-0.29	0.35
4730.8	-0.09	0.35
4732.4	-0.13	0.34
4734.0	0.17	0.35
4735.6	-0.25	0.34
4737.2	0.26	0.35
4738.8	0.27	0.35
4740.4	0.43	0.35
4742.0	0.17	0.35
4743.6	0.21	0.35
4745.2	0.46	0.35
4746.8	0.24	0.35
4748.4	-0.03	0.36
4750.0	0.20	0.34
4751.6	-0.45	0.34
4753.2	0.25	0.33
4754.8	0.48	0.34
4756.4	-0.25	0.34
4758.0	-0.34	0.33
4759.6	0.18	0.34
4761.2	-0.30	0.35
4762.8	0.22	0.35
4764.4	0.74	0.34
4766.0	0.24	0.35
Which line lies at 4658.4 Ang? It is Lyman alpha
